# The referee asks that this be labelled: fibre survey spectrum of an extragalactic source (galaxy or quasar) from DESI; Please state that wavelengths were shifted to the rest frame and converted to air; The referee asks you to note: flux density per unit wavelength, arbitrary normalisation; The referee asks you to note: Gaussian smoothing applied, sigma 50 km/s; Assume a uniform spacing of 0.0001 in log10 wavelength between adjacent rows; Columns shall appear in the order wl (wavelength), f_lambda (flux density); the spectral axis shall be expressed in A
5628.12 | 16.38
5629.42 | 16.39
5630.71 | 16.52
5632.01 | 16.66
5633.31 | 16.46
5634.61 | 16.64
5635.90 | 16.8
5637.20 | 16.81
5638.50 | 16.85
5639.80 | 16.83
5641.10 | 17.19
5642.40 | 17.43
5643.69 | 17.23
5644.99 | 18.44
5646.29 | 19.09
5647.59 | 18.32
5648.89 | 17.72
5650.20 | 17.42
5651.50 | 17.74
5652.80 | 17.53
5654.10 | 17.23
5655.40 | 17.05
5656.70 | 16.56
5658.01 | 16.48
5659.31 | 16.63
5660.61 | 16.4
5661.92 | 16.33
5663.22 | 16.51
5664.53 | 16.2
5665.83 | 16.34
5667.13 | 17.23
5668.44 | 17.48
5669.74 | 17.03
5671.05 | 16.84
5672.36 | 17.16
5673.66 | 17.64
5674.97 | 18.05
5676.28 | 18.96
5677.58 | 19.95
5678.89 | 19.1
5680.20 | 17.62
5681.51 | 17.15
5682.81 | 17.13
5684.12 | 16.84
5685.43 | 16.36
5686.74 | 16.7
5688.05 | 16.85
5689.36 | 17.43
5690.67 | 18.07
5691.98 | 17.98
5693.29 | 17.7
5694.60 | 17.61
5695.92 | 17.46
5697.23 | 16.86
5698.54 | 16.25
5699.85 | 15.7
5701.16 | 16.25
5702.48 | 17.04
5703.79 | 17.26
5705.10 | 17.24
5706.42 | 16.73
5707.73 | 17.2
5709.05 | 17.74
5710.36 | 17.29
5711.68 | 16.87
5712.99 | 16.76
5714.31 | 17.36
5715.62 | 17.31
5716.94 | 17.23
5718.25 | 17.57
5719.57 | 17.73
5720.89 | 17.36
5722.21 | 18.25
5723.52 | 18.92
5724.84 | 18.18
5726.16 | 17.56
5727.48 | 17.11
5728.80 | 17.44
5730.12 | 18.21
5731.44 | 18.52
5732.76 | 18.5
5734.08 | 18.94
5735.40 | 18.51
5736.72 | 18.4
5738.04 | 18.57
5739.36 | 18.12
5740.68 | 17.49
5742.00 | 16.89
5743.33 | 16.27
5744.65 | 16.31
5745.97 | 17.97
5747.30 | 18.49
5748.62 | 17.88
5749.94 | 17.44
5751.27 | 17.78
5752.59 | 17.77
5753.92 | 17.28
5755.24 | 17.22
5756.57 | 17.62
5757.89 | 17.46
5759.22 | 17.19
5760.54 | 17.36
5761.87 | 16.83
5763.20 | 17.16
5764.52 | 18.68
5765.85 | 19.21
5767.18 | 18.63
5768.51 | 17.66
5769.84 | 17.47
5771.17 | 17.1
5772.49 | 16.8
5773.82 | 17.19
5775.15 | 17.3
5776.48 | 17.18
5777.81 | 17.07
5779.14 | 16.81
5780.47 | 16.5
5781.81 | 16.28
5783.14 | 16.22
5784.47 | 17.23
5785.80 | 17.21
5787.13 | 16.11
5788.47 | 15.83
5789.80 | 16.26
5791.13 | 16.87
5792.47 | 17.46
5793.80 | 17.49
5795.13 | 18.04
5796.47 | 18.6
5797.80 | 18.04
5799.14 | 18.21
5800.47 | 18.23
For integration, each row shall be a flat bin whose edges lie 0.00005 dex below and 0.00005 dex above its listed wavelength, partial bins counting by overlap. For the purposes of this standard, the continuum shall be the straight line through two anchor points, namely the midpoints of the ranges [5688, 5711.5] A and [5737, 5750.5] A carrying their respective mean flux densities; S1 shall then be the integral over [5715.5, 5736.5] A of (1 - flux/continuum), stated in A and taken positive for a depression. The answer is -0.7 A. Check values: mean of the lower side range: 17.1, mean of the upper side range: 17.6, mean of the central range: 18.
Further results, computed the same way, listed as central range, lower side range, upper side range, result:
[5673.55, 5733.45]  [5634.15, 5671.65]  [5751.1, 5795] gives -1.17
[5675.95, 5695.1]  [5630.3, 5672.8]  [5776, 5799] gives -0.69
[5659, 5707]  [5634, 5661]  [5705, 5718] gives 0.08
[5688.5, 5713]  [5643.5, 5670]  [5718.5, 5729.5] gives 0.63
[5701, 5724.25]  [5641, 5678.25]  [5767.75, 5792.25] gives -0.29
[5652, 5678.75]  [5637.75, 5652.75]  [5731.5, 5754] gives 0.70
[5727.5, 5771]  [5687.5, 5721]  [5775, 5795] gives -2.04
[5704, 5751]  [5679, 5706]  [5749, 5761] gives -0.95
